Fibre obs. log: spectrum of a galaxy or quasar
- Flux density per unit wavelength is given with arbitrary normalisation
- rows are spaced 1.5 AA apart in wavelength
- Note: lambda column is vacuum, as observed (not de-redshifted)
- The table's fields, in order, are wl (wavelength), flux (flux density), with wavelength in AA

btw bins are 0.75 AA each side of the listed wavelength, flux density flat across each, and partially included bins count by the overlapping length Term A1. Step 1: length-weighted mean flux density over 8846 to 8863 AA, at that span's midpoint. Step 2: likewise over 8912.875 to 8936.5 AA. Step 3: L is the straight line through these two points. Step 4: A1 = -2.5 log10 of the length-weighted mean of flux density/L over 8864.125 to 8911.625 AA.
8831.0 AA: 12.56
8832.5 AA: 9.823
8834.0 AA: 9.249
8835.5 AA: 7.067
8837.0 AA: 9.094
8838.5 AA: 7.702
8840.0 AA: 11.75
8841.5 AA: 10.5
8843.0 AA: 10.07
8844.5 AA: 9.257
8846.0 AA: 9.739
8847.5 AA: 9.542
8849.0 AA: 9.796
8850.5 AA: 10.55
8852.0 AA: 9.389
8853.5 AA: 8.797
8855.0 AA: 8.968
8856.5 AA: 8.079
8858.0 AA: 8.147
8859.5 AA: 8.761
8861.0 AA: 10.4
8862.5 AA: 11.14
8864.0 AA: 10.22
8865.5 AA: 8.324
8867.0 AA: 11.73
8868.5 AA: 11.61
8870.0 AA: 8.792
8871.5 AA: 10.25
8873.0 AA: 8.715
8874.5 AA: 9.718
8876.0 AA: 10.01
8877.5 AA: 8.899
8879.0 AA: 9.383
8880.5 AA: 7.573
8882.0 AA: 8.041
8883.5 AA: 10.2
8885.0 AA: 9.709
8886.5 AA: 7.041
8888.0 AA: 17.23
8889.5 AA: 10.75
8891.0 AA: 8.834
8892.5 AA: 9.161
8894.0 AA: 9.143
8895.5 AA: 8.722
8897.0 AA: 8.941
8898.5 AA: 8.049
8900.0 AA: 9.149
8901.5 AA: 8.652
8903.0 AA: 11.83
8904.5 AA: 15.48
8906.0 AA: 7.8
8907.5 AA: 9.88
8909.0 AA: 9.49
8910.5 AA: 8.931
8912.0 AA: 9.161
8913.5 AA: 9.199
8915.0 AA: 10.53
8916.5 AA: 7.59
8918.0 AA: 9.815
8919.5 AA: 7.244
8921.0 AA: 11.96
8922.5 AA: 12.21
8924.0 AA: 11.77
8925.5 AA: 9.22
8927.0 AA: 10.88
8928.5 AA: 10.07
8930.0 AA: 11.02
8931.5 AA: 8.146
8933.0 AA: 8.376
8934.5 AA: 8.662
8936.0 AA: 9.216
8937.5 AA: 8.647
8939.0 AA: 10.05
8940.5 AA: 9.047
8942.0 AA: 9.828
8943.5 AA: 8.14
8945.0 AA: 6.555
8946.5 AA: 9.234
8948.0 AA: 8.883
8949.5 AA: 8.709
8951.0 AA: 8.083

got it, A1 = -0.02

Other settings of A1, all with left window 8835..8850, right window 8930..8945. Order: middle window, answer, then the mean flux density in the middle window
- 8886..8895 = -0.134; 10.4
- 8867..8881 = -0.033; 9.59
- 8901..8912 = -0.130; 10.3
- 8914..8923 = -0.092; 9.81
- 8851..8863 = 0.025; 9.2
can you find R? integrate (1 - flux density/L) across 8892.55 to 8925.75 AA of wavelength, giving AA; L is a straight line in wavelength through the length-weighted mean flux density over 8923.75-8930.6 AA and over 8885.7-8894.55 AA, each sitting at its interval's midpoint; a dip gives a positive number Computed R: 2.18 AA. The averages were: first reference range 10.4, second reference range 10.5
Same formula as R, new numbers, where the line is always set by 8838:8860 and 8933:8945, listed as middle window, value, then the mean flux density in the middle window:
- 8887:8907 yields -2.4 AA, 10.2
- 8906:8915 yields -0.2 AA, 9.3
